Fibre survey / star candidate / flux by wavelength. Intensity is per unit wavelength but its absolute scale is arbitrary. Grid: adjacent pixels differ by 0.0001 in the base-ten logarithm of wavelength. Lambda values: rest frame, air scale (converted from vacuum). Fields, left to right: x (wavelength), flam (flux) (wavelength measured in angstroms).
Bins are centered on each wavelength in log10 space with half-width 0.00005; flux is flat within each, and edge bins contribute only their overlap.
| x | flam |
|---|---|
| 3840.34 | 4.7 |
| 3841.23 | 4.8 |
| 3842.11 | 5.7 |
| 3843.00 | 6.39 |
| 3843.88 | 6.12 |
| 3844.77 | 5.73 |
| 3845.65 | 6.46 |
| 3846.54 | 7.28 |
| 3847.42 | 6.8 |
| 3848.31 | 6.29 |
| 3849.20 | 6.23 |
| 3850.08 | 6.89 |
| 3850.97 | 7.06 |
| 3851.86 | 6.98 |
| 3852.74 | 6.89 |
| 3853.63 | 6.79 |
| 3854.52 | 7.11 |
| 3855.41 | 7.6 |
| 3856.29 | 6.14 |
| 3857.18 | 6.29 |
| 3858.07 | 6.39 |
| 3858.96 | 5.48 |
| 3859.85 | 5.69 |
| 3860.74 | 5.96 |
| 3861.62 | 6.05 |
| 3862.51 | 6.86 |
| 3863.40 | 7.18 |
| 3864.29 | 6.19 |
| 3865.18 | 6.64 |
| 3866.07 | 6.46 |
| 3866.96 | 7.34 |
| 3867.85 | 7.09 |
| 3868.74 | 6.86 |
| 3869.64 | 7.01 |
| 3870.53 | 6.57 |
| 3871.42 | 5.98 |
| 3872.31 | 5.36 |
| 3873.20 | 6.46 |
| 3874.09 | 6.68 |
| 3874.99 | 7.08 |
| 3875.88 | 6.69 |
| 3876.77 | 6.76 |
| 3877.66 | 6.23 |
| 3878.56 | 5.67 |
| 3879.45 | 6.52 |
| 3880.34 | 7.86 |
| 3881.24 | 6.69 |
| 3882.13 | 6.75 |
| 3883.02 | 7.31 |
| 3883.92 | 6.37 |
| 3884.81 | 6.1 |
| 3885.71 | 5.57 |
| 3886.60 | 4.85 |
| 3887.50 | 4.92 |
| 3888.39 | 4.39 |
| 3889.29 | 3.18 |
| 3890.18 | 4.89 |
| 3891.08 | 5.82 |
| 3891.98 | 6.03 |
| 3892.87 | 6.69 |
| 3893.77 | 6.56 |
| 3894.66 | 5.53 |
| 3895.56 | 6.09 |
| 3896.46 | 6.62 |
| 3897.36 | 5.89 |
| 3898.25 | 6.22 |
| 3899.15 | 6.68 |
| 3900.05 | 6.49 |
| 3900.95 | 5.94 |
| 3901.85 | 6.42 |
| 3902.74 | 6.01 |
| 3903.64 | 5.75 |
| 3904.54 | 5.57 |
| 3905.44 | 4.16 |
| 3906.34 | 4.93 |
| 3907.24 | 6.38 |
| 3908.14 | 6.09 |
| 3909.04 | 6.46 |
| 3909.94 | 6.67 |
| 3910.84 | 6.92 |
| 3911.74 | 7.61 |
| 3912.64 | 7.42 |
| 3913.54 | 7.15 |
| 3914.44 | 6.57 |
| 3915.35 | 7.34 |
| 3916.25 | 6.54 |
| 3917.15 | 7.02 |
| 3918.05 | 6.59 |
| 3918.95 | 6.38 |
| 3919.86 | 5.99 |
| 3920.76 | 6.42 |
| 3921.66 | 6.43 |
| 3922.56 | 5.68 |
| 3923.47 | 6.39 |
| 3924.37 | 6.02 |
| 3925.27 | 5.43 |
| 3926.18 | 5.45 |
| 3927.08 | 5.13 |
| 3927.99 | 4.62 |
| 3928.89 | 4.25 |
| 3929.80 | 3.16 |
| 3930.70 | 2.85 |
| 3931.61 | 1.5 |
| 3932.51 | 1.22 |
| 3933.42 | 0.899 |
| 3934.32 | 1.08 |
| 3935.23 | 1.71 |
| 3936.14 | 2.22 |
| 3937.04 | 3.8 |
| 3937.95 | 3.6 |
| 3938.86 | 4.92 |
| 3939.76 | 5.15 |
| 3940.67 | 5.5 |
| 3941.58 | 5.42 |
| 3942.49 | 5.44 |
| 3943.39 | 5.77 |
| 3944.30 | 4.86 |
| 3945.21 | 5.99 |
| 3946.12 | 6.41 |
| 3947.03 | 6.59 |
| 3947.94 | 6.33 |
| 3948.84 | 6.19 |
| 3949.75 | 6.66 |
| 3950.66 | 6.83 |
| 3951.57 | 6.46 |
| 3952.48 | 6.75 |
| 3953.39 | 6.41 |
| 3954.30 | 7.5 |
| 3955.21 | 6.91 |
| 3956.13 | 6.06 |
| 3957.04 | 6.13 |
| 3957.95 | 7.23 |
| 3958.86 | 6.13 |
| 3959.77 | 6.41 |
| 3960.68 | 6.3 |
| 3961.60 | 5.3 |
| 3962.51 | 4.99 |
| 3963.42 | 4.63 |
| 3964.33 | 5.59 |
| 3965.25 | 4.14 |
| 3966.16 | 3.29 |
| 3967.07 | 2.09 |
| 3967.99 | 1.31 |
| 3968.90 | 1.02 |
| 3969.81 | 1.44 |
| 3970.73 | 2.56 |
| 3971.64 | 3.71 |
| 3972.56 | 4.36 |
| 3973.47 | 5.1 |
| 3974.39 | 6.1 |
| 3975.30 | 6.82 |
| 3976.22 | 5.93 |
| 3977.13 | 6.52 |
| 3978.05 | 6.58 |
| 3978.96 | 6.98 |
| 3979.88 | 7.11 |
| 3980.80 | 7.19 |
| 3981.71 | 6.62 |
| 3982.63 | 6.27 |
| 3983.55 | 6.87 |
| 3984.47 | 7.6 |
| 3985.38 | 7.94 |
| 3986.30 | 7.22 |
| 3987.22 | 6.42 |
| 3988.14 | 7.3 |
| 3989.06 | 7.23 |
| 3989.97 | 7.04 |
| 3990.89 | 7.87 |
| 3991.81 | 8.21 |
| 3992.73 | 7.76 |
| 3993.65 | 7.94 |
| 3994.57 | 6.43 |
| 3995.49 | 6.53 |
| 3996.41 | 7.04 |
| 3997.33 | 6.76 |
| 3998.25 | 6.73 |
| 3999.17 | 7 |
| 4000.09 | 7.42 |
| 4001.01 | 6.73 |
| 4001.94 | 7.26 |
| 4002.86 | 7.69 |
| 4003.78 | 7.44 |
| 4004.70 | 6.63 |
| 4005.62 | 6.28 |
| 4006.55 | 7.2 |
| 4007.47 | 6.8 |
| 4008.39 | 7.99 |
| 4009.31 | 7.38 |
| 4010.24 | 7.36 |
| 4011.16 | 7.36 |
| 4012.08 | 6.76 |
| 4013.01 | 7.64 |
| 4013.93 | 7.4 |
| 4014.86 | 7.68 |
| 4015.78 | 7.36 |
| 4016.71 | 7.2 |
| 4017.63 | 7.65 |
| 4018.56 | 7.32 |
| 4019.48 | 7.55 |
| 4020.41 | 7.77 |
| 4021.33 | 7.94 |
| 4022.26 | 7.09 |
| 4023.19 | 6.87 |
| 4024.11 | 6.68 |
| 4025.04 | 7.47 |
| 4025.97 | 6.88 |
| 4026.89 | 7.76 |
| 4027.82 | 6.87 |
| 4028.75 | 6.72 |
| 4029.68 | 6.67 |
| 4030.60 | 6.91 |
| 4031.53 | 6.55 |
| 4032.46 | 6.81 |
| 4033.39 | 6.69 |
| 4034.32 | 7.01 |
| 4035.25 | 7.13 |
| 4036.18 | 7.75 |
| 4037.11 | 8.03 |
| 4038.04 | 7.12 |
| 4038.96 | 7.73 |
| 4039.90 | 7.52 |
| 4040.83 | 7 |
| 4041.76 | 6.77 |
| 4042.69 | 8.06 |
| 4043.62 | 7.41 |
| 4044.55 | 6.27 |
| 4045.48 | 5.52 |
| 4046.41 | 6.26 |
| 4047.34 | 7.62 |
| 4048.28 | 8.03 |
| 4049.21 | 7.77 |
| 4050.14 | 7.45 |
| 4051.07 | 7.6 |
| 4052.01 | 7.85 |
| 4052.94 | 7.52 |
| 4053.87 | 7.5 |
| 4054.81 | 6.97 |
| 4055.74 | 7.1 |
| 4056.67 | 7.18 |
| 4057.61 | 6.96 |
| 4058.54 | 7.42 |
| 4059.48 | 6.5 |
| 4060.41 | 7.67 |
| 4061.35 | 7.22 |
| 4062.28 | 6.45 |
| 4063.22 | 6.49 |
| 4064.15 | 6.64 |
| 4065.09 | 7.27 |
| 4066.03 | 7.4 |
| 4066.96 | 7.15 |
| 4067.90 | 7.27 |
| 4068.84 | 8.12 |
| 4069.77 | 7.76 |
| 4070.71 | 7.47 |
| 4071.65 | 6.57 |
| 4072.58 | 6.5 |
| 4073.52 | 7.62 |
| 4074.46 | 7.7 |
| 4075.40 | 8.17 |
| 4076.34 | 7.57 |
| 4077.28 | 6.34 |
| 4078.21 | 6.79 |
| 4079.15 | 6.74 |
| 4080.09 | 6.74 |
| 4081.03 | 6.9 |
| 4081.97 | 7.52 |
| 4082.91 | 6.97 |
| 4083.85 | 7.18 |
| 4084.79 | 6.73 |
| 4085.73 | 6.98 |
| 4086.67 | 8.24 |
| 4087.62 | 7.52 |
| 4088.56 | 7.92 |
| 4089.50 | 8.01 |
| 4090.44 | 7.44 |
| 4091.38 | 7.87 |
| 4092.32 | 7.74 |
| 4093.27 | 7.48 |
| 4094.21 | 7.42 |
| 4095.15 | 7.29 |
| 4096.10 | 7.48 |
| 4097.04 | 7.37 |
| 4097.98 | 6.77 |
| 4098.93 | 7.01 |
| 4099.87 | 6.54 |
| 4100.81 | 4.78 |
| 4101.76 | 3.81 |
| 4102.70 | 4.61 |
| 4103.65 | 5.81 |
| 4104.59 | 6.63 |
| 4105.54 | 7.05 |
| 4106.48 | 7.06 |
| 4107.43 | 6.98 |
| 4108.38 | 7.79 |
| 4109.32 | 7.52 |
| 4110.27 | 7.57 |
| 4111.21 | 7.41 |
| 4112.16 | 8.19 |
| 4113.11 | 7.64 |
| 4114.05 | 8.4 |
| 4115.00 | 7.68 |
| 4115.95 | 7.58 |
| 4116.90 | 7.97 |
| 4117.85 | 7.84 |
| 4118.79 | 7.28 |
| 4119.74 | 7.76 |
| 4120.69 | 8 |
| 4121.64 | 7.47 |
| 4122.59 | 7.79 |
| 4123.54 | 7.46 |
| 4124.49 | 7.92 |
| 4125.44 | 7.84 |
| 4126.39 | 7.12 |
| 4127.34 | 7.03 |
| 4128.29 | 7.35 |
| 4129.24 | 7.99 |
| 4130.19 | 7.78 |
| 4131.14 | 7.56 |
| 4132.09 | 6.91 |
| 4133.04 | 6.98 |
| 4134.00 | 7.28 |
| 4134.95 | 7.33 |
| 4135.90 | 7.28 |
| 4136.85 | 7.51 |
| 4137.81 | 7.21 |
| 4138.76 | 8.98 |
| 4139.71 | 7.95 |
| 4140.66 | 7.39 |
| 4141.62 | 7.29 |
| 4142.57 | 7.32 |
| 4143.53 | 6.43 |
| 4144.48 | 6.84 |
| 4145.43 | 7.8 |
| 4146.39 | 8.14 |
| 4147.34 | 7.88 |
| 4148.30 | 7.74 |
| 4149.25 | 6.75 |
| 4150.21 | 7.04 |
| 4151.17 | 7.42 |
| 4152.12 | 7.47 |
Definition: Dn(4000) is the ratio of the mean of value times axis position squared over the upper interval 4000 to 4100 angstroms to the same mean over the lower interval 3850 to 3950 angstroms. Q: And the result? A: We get 1.3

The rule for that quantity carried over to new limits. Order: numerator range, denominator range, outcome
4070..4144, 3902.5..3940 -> 1.56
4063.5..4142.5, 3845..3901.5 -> 1.29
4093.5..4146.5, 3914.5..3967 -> 1.51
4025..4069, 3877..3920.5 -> 1.25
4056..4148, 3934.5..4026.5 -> 1.24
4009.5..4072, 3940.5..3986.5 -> 1.32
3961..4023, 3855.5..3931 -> 1.10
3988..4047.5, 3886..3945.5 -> 1.42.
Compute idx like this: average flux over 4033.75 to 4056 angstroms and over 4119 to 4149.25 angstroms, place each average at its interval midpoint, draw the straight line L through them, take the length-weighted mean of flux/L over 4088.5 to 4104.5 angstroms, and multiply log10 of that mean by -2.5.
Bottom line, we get 0.10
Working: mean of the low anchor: 7.29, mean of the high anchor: 7.51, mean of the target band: 6.75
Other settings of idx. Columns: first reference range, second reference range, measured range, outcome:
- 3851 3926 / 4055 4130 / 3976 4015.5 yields -0.053 mag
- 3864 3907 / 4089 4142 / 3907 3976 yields 0.224 mag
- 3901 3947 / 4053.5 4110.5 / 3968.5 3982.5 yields 0.118 mag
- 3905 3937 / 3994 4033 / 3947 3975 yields 0.155 mag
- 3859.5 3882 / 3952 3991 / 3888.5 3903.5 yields 0.079 mag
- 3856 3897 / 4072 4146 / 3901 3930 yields 0.059 mag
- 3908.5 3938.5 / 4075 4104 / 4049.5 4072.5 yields -0.093 mag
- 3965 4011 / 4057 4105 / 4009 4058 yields -0.095 mag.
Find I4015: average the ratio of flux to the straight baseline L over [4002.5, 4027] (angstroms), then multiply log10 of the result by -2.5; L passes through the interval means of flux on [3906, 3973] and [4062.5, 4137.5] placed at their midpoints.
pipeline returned -0.19 mag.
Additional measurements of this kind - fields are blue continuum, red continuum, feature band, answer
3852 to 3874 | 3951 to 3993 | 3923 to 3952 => 0.29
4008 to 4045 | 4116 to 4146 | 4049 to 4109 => 0.04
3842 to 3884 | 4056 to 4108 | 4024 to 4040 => -0.03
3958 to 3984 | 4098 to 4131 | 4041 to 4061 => -0.15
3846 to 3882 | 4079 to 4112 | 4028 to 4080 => -0.04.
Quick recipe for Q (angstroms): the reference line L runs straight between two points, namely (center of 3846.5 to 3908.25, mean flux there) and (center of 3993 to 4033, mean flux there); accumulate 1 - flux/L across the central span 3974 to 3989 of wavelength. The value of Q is 0.2 angstroms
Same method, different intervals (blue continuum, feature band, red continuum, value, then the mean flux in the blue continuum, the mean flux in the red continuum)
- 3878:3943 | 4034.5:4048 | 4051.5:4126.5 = -0.82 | 5.47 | 7.23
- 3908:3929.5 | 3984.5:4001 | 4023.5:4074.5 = -1.10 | 6.25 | 7.17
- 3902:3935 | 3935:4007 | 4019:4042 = 3.50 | 5.37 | 7.18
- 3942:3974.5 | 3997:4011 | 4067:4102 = -2.79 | 5.24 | 7.16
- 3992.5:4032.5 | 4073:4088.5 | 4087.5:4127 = -0.04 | 7.17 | 7.26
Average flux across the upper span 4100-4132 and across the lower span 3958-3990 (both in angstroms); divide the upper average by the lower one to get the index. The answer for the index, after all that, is 1.31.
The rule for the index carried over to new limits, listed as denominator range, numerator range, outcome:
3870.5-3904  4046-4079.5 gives 1.19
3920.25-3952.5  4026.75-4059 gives 1.50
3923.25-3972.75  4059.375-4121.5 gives 1.53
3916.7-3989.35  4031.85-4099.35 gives 1.37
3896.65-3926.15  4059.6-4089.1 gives 1.15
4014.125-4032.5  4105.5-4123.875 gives 1.06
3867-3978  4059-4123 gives 1.30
